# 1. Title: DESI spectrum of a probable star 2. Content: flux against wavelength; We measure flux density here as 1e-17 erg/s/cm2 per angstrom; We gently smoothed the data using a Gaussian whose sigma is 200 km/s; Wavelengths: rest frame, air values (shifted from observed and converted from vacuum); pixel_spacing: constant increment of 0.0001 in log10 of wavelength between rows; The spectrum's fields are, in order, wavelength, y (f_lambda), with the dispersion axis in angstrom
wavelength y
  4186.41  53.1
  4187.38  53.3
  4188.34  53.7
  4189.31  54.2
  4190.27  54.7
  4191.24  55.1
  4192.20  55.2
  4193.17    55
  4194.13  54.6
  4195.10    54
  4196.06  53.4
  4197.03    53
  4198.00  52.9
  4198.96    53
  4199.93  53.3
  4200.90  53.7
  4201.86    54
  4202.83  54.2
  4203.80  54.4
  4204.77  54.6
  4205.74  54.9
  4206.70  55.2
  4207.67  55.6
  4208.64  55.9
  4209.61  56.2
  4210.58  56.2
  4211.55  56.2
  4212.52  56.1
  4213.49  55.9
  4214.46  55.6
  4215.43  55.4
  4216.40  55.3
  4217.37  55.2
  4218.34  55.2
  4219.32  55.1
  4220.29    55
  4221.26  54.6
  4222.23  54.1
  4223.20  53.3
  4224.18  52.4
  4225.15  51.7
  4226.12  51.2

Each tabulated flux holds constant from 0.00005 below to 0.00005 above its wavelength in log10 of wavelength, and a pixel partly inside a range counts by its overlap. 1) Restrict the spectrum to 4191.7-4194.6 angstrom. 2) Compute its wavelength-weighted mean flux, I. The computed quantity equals 55.1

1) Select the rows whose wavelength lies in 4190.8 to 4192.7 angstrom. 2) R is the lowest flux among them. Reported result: 55.1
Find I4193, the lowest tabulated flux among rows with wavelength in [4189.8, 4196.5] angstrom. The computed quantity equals 53.4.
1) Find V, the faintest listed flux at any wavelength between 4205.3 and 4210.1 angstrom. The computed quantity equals 54.9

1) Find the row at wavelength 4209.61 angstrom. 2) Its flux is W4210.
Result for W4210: 56.2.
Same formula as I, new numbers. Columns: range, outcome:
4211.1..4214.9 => 56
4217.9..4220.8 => 55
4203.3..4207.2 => 54.8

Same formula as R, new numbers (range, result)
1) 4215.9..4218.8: 55.2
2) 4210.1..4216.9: 55.3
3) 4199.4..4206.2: 53.3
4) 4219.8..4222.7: 54.1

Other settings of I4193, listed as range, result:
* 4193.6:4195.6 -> 54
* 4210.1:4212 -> 56.2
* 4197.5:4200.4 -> 52.9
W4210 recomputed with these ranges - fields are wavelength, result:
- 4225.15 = 51.7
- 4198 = 52.9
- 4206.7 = 55.2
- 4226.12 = 51.2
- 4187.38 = 53.3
